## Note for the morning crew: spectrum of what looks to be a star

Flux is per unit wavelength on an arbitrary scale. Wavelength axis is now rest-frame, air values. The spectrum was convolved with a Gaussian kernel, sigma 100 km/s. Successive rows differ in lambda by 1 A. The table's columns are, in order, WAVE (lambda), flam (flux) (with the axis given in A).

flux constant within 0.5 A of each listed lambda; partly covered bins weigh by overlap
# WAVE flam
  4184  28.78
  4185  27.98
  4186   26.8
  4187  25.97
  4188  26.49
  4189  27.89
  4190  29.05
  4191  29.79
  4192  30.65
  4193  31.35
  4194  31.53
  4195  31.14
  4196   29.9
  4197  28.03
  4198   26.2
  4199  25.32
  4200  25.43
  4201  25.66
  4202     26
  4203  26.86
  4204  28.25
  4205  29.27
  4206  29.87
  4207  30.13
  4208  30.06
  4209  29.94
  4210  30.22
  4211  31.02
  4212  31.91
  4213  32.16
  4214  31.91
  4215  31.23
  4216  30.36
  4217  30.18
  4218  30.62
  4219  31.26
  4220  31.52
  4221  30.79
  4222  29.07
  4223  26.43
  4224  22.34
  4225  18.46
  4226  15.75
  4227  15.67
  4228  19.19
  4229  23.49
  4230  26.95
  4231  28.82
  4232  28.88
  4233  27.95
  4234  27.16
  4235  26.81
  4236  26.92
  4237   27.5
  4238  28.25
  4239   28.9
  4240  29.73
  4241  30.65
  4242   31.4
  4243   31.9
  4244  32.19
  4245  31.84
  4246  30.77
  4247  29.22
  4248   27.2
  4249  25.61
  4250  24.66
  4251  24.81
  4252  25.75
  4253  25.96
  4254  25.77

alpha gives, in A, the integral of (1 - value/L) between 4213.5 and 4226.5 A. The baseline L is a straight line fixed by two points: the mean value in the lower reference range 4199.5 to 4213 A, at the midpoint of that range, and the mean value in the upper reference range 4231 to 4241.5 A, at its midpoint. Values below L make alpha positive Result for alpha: 0.4 A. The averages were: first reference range 28.9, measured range 27.7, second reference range 28.3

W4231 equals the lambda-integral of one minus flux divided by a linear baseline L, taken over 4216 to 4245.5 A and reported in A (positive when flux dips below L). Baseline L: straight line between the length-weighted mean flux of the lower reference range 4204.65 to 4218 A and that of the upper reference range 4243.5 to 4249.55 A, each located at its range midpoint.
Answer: 2.6 A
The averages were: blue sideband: 30.7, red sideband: 29.4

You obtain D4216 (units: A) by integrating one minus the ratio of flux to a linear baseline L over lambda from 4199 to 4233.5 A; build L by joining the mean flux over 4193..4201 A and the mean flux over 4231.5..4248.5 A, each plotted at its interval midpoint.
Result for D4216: 1.37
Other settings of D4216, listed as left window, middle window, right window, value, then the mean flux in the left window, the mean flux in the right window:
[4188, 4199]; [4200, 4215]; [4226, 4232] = -1.6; 29.2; 22.7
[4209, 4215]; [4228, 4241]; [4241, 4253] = 1.0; 31.3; 28.6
